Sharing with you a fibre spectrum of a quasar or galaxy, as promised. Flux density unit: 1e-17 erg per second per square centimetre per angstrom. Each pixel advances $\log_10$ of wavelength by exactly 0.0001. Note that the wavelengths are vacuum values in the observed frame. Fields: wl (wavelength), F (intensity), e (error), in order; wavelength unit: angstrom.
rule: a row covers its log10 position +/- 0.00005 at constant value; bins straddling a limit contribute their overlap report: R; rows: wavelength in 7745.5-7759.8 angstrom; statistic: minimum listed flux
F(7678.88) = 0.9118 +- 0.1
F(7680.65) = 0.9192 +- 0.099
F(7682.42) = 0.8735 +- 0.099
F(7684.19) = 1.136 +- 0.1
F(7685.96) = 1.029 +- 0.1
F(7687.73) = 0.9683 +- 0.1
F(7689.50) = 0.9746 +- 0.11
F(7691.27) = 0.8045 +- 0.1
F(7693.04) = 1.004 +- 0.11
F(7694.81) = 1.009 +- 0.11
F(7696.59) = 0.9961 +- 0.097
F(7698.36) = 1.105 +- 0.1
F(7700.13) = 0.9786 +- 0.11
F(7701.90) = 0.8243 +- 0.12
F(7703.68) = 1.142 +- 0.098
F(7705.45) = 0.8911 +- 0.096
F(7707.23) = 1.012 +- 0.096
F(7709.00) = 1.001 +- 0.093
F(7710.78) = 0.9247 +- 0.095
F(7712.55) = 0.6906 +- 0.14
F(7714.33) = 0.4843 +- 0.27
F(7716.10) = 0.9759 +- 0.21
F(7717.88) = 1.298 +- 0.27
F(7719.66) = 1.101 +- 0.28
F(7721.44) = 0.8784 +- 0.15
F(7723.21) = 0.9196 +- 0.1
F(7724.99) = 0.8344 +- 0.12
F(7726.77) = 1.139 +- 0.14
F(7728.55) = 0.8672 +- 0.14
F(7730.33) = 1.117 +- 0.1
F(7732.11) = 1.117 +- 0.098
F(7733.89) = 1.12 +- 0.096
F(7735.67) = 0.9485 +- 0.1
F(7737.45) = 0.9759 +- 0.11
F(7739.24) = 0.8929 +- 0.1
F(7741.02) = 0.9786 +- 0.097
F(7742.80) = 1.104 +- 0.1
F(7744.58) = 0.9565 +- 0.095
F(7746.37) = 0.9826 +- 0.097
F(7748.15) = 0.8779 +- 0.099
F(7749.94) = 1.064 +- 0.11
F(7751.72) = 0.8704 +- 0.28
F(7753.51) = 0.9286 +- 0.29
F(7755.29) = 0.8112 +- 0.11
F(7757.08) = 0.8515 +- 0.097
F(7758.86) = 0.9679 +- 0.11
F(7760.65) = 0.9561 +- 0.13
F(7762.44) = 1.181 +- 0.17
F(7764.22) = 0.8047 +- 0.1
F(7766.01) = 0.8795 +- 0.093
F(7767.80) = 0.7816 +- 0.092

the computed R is 0.8112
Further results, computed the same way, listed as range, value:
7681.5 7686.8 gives 0.8735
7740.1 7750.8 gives 0.8779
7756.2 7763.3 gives 0.8515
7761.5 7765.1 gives 0.8047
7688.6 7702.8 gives 0.8045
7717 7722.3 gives 0.8784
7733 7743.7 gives 0.8929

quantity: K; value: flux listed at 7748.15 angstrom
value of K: 0.8779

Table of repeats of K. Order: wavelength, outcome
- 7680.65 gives 0.9192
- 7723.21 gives 0.9196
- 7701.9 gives 0.8243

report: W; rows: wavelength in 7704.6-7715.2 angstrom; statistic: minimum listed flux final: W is 0.4843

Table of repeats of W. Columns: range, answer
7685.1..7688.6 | 0.9683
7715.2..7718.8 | 0.9759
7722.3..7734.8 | 0.8344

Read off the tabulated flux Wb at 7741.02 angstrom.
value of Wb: 0.9786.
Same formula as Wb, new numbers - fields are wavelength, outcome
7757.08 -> 0.8515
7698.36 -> 1.105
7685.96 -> 1.029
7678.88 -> 0.9118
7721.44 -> 0.8784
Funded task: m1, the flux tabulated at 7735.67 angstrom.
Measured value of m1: 0.9485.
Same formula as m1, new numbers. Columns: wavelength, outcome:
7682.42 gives 0.8735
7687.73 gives 0.9683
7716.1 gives 0.9759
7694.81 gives 1.009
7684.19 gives 1.136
